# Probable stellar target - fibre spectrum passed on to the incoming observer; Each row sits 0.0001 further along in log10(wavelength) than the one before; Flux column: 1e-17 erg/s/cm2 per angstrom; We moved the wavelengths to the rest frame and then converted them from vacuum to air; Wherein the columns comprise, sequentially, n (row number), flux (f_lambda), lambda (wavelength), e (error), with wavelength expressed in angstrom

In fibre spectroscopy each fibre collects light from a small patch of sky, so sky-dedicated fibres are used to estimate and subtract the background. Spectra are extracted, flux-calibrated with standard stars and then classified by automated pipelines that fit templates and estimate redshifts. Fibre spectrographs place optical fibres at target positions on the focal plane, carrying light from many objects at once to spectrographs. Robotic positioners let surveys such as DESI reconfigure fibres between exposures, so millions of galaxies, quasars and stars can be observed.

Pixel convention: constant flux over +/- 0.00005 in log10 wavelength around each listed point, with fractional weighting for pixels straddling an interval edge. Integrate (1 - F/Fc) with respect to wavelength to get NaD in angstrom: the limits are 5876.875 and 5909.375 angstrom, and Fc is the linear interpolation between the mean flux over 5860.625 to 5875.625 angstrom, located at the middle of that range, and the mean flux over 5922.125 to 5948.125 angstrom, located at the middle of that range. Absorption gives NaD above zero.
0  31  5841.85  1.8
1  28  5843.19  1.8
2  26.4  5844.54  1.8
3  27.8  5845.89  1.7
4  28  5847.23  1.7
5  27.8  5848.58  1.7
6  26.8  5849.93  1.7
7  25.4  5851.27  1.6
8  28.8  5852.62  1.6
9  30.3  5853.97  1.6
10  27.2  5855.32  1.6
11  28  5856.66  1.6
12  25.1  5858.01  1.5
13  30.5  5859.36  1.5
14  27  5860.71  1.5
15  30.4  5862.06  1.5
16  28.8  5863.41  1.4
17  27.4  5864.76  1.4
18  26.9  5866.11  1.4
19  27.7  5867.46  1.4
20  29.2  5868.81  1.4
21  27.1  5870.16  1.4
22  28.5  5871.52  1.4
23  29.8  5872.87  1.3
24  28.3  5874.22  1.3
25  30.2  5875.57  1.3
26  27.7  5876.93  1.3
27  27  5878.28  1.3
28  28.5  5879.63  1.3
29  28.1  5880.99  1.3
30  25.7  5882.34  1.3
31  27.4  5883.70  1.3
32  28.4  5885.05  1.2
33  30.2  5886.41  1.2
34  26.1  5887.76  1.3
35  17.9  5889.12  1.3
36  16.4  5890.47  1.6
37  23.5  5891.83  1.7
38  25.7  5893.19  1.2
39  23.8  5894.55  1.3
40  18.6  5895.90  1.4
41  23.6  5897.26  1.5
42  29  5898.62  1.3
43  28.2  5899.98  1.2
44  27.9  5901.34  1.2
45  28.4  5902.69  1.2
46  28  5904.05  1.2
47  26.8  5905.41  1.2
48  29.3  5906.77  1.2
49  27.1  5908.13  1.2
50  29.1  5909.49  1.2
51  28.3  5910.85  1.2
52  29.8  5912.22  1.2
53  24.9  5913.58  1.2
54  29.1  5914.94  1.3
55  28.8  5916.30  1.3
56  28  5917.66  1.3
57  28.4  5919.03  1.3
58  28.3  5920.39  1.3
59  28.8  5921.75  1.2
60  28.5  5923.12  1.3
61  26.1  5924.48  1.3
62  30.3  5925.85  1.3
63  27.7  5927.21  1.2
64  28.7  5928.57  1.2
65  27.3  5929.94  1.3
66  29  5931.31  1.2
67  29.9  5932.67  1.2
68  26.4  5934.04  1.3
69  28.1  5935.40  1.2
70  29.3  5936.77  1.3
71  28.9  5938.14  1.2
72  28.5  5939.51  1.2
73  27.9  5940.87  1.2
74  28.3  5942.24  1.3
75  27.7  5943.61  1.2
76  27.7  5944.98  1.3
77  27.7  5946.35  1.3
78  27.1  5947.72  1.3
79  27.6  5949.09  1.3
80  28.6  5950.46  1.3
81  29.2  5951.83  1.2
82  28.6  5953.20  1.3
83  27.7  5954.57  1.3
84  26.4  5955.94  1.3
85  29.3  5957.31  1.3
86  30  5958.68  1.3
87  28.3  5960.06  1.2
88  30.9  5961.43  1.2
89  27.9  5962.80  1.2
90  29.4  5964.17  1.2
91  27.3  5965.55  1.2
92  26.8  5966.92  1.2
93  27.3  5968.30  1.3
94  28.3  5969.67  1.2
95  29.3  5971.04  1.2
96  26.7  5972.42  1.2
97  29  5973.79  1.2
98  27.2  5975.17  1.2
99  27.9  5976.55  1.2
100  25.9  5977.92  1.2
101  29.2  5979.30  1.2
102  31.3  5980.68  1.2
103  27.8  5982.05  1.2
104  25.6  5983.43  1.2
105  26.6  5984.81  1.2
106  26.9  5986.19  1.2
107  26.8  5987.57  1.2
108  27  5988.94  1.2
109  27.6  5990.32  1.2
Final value 2.7 angstrom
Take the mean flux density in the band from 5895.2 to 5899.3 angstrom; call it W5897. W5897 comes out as 23.7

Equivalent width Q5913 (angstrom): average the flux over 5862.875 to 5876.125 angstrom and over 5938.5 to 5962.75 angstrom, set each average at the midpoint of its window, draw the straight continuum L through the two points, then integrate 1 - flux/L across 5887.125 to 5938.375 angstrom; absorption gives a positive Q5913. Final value 2.6 angstrom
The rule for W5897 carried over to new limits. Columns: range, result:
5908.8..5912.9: 29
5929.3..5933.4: 28.7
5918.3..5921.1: 28.3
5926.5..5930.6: 28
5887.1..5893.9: 21.9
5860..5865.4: 28.4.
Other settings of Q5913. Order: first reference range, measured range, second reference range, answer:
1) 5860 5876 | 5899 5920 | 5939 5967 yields 0.14 angstrom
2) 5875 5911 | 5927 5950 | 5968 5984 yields -0.75 angstrom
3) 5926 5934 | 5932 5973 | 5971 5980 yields -0.17 angstrom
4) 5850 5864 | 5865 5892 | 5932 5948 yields 1.26 angstrom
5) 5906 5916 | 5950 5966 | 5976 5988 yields -0.50 angstrom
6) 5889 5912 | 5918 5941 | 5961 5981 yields -1.43 angstrom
